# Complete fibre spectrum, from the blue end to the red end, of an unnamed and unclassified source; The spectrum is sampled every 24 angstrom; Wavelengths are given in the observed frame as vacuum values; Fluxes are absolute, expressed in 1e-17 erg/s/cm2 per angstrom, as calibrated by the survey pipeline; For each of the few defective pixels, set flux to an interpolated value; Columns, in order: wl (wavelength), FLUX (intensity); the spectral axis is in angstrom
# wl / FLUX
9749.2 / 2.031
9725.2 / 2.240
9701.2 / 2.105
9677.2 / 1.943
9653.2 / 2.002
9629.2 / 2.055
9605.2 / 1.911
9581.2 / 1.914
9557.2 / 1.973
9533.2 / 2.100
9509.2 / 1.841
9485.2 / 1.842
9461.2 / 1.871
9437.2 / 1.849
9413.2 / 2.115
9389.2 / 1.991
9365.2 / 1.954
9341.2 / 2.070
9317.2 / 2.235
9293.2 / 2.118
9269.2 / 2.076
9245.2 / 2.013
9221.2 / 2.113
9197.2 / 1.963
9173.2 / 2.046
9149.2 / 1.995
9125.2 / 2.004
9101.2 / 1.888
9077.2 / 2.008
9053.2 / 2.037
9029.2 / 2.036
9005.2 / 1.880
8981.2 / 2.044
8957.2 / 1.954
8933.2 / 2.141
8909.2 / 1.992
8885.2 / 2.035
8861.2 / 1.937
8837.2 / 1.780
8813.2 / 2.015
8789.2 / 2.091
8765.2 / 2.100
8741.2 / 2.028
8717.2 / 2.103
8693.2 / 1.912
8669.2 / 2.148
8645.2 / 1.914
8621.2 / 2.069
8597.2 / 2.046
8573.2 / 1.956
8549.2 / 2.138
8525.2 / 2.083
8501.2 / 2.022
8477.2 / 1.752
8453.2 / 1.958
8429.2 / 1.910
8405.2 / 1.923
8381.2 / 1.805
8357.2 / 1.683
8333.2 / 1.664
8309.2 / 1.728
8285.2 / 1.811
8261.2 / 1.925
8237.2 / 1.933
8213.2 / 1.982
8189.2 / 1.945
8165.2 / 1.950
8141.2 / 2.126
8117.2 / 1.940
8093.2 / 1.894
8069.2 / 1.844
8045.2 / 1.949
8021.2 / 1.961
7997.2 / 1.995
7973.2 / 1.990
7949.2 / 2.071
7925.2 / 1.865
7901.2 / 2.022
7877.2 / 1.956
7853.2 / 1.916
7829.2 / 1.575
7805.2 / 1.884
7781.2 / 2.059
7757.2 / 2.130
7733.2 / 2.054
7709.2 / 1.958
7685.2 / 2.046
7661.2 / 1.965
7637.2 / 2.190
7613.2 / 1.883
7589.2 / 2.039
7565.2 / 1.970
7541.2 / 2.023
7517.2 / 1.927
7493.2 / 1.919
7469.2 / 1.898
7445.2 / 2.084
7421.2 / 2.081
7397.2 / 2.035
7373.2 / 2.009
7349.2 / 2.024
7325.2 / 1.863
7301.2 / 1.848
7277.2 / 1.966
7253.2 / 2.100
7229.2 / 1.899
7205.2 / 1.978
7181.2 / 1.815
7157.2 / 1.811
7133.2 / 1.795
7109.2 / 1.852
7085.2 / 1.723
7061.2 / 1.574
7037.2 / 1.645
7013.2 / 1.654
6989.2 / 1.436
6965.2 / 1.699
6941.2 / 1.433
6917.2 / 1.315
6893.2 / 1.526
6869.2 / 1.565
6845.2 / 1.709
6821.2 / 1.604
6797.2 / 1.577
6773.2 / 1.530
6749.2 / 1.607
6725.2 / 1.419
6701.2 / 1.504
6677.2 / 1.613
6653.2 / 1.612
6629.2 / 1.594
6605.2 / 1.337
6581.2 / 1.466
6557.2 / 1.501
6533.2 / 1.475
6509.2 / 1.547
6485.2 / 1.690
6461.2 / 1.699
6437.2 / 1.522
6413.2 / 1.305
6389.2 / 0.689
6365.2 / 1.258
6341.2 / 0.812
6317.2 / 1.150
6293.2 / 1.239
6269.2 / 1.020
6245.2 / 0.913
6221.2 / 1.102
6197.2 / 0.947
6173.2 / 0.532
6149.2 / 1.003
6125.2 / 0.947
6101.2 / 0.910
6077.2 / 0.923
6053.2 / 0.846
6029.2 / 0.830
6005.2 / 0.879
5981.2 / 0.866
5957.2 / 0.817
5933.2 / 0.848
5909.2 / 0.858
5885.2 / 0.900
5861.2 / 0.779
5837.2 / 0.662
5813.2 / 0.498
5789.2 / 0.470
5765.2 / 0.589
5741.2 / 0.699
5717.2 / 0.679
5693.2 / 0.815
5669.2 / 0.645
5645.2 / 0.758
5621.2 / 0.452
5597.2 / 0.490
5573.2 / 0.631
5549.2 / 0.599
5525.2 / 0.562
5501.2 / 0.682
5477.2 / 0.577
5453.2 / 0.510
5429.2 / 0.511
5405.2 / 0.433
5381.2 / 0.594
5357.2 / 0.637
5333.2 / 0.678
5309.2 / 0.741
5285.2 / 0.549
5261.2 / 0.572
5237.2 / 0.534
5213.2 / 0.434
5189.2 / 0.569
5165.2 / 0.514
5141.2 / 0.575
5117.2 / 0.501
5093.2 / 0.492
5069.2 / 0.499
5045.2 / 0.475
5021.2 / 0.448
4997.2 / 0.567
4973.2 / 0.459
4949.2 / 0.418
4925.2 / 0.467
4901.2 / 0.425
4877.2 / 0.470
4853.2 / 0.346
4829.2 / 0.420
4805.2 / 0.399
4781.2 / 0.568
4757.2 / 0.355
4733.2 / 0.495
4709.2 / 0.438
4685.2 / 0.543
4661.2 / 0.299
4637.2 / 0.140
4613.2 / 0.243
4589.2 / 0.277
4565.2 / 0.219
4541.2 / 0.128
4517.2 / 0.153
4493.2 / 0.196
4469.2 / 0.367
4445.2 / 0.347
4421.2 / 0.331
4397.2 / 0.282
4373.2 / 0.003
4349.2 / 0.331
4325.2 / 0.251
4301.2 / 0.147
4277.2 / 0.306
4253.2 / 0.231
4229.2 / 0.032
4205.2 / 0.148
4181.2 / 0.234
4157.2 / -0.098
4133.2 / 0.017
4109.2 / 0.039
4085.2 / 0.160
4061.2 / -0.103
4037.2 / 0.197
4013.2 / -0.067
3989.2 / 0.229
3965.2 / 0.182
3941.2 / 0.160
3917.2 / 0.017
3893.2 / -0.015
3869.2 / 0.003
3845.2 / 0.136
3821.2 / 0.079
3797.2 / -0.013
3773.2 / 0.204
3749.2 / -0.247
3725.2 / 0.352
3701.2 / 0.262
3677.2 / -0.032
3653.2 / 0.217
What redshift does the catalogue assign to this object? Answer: 0.609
